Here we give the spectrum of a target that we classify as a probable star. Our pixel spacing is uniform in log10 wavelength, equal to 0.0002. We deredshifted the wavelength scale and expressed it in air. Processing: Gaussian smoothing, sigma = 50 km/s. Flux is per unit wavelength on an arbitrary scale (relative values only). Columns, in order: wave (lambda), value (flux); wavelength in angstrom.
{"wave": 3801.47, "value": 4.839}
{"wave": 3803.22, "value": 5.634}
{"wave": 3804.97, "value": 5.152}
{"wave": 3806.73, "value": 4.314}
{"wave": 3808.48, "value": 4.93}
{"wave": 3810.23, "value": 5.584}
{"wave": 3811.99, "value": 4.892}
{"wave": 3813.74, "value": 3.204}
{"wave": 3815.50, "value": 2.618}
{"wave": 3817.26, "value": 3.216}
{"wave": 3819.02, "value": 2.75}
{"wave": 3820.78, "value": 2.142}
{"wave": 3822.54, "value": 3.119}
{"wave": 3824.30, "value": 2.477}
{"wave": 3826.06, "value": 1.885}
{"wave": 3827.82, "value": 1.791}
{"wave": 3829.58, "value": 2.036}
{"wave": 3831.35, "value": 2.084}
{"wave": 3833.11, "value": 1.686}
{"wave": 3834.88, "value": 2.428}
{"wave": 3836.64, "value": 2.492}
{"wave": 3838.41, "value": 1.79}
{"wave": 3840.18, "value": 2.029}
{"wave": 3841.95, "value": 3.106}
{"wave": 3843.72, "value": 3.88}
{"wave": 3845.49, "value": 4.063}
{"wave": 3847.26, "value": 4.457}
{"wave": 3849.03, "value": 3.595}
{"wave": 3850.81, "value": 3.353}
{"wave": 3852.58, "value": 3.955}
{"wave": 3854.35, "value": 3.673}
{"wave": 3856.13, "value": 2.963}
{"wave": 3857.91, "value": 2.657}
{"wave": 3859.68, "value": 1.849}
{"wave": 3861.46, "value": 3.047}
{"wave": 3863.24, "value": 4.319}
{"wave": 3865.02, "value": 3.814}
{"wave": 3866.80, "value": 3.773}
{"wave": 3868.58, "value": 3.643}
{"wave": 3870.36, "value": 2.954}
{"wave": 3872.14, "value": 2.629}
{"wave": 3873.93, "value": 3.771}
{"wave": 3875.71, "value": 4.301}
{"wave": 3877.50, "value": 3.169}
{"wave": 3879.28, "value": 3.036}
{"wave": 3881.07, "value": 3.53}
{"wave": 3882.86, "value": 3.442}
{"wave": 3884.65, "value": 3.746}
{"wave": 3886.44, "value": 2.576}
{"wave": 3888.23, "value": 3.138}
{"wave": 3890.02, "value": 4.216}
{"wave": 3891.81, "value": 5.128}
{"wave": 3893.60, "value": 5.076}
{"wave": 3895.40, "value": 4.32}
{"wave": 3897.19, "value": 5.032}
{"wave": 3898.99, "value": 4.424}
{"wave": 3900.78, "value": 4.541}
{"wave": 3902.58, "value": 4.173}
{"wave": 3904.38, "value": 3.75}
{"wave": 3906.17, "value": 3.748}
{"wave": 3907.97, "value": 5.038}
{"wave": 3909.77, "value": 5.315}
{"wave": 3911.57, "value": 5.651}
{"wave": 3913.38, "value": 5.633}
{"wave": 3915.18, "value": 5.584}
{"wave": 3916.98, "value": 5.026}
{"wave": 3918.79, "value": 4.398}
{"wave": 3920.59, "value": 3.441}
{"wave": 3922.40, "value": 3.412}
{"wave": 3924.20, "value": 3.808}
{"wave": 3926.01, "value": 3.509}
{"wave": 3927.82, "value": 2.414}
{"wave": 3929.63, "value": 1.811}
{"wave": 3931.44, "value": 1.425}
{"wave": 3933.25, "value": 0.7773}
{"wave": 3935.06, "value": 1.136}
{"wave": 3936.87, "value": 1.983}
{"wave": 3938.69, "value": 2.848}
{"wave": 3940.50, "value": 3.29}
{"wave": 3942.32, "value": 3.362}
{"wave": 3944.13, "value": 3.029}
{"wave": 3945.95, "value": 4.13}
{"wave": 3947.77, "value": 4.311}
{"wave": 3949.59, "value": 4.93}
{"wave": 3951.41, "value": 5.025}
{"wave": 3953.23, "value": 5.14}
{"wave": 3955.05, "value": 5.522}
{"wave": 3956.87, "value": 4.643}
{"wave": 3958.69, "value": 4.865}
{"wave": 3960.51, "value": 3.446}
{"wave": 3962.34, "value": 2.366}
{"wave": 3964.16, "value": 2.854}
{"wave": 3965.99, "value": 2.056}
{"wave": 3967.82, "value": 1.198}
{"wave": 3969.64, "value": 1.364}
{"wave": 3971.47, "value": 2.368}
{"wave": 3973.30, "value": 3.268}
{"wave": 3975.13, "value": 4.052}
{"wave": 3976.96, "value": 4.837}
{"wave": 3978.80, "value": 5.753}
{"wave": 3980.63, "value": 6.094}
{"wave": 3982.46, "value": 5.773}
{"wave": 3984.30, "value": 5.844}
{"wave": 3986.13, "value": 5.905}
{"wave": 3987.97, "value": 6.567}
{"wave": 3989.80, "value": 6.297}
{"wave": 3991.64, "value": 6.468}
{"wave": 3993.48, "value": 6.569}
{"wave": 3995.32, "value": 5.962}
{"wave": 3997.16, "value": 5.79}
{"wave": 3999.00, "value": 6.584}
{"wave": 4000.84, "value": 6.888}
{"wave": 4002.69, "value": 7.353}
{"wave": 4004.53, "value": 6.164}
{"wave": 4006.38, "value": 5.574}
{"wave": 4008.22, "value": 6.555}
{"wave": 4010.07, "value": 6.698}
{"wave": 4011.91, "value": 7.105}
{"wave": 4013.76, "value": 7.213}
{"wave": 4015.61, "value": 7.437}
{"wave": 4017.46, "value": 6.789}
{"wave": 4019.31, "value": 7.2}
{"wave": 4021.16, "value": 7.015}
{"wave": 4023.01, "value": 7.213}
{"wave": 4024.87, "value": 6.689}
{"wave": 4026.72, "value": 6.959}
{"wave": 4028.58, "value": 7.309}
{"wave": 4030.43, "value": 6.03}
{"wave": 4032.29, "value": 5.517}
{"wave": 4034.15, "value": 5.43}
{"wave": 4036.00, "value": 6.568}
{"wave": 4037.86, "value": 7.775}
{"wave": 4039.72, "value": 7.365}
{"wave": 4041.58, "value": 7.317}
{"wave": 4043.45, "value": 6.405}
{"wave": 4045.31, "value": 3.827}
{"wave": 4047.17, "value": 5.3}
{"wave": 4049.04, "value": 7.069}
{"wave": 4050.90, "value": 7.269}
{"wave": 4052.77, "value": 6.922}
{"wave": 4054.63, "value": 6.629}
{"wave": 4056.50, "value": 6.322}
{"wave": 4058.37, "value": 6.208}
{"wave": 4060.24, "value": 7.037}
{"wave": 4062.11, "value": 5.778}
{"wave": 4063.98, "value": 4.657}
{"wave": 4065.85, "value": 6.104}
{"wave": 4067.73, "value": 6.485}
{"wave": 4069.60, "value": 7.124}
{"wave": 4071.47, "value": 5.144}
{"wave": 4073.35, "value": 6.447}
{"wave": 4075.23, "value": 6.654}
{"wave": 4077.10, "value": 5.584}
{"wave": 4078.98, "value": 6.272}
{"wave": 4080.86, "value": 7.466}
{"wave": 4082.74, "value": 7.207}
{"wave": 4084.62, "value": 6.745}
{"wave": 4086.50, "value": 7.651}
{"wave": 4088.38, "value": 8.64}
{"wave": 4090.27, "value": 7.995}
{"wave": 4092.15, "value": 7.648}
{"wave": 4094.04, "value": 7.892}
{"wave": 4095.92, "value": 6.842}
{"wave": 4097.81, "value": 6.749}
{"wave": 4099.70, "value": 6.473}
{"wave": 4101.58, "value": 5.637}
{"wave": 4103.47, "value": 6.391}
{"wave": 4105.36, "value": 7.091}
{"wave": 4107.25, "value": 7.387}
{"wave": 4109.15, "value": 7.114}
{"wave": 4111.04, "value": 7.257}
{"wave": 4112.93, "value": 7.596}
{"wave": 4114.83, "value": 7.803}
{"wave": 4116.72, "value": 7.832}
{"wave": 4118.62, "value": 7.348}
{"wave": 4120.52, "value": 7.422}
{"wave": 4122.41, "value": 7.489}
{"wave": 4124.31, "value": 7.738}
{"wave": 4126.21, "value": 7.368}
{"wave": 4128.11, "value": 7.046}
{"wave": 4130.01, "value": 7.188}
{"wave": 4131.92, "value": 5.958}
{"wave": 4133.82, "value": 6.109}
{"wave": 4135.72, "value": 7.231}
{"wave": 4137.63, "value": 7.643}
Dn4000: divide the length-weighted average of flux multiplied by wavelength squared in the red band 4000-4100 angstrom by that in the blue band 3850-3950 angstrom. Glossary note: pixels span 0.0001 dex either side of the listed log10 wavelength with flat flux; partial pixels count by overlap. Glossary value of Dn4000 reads 1.98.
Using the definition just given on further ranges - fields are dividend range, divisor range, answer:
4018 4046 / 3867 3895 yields 1.96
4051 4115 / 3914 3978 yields 2.15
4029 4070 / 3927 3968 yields 2.08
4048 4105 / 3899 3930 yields 1.72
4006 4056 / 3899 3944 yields 1.96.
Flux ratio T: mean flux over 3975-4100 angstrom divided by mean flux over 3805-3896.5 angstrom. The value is 2.0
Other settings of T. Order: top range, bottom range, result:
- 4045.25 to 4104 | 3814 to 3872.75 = 2.26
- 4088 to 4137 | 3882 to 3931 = 1.74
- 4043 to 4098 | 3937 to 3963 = 1.64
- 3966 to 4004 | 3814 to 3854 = 1.86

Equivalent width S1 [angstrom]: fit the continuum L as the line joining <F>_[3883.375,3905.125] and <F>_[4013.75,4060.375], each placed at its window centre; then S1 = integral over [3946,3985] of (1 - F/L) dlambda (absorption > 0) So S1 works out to 9.5 angstrom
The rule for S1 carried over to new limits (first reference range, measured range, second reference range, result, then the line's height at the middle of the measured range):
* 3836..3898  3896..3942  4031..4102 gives 6.1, 4.31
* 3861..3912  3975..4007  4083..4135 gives -3.4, 5.49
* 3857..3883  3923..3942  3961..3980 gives 4.9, 3.17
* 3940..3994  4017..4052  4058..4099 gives -4.7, 5.81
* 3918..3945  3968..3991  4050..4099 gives -3.5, 4.06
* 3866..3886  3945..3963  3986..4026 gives 3.0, 5.37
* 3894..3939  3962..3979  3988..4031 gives 8.0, 5.46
